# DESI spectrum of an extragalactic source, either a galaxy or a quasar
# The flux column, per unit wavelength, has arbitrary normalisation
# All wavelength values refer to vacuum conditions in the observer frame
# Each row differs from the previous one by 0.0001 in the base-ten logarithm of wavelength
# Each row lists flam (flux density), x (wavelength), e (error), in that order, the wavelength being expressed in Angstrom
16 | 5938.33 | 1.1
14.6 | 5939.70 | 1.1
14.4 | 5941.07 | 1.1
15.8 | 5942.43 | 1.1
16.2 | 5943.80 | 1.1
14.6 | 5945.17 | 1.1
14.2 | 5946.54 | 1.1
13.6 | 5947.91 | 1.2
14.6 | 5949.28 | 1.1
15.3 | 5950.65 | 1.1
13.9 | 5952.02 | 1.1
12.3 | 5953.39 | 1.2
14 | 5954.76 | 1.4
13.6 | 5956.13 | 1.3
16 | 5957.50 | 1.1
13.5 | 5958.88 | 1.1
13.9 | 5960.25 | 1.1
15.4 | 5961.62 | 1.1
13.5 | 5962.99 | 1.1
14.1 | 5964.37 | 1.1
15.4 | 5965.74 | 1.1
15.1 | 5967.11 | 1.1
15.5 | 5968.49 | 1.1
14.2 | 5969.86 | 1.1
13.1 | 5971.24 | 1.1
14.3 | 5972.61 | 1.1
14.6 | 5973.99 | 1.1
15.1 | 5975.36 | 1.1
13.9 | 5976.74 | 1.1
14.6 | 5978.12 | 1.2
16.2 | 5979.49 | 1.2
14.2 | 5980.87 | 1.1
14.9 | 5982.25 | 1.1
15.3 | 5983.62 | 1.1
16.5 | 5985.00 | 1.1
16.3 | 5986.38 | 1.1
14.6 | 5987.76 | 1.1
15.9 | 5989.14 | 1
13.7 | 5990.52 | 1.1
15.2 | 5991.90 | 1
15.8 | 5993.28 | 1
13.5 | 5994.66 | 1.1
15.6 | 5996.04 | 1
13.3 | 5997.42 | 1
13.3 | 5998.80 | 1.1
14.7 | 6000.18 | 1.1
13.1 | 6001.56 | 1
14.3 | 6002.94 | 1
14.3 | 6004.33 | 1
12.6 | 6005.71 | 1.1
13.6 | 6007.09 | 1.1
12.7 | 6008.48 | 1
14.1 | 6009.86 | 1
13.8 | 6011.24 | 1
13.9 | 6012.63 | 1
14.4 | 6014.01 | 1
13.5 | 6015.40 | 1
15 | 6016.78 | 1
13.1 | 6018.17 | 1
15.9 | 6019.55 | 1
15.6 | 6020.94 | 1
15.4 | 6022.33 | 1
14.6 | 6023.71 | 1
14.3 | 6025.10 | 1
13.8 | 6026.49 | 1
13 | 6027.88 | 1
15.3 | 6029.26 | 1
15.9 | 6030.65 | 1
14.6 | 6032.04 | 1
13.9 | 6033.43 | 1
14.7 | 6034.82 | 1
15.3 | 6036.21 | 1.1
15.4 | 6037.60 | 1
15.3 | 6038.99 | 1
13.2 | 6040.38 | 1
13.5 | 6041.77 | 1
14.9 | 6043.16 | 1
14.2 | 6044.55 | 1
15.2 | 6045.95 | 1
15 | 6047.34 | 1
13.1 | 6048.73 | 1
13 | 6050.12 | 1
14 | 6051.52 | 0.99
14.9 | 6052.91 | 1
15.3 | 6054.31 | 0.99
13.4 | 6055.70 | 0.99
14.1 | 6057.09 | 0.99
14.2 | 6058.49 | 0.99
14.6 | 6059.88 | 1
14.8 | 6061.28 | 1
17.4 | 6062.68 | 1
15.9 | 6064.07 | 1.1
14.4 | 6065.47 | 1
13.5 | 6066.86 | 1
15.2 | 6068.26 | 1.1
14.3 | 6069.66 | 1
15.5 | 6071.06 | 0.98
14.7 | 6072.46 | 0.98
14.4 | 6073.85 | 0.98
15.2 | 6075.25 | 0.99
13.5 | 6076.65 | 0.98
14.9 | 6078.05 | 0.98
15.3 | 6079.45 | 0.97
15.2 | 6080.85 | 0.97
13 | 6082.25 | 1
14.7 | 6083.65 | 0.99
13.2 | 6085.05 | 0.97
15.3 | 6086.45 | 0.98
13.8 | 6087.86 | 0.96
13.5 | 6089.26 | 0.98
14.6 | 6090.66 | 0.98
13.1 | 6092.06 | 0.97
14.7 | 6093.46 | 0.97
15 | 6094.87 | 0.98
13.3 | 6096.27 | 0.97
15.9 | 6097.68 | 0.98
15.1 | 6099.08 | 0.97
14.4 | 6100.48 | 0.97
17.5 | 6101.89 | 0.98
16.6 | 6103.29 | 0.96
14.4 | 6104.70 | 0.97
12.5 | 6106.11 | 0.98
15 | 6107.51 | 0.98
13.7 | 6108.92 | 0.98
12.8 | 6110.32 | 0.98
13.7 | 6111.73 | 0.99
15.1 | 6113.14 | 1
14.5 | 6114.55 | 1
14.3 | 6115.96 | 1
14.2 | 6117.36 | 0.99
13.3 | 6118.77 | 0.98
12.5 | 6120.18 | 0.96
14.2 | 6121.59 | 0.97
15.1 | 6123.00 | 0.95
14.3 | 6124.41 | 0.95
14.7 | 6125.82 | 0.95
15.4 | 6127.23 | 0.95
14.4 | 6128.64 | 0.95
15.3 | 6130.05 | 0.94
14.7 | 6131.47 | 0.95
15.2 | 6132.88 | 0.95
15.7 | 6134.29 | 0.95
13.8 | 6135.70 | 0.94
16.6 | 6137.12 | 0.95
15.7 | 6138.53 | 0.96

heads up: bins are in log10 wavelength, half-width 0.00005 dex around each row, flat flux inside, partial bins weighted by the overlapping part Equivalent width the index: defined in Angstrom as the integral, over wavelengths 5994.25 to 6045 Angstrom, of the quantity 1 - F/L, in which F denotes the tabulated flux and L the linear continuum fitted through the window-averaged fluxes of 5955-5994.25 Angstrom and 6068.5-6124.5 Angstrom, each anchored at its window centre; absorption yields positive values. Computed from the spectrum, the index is 1.32 Angstrom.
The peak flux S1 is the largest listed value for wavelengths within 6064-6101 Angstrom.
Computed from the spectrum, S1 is 15.9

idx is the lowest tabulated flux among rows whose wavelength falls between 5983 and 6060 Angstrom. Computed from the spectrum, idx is 12.6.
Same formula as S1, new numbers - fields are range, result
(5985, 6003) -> 16.5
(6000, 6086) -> 17.4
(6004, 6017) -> 15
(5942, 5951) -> 16.2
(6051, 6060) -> 15.3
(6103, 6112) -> 16.6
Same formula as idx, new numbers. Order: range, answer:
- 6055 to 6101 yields 13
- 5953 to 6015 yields 12.3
